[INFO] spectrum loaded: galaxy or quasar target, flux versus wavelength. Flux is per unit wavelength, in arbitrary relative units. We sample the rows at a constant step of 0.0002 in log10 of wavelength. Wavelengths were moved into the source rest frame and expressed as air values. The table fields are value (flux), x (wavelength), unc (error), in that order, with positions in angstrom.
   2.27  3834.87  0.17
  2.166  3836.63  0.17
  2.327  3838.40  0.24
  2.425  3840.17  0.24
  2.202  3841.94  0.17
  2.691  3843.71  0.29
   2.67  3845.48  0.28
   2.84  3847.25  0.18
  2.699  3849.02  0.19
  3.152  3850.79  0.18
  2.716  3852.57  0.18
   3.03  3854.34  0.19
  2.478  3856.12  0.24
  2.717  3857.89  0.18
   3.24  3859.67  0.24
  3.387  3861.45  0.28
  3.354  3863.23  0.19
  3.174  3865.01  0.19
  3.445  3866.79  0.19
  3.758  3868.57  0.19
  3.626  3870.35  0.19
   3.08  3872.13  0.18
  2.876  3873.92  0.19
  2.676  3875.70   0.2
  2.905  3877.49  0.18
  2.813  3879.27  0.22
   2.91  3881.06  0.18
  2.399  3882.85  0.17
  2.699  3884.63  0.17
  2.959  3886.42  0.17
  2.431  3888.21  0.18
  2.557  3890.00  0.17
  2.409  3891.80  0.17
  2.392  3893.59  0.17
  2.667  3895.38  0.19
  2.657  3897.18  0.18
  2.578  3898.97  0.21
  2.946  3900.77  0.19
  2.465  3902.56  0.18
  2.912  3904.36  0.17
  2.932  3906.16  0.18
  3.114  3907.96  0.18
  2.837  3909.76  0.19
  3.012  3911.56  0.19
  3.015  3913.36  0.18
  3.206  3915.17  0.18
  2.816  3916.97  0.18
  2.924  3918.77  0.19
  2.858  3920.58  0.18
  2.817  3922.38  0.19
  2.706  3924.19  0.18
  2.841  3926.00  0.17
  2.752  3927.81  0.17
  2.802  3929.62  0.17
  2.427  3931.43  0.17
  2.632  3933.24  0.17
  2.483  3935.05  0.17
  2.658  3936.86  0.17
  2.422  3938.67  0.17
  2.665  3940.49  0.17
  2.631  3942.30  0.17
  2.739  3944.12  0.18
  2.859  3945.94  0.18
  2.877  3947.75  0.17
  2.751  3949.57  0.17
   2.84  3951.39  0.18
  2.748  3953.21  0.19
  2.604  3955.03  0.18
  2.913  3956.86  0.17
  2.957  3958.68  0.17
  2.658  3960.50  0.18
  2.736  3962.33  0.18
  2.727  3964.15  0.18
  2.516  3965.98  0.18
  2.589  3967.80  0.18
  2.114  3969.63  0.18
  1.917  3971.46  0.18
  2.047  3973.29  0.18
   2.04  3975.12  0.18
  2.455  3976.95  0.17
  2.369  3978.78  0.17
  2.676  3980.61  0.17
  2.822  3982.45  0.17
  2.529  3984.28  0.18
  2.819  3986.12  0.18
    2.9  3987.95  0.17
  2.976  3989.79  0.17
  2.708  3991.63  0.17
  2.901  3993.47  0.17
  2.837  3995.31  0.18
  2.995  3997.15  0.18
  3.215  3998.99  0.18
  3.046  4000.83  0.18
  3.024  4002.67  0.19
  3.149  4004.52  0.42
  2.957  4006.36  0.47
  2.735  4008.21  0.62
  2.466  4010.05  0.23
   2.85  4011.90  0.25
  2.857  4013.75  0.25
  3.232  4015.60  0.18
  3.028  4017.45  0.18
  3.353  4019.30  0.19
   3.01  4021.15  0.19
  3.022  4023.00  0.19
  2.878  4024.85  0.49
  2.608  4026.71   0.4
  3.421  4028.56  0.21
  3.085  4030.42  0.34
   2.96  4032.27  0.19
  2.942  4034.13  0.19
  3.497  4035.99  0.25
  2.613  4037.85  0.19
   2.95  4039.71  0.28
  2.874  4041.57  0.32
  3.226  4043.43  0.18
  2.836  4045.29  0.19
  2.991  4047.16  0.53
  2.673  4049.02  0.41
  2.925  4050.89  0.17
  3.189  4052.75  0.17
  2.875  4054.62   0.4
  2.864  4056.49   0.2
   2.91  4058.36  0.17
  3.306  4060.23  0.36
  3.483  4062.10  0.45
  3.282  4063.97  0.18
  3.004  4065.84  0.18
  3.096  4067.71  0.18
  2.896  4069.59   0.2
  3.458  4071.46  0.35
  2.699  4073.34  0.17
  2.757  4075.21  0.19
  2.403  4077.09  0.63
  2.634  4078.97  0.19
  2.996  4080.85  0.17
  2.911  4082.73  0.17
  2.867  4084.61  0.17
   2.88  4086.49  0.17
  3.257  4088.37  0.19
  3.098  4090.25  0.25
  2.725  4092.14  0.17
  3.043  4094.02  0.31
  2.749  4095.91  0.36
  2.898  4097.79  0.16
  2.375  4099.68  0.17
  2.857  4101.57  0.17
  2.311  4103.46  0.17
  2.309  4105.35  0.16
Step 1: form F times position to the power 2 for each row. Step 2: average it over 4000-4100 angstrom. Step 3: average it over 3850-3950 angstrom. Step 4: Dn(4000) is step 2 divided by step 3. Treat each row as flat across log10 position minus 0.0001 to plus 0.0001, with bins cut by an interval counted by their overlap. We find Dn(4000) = 1.13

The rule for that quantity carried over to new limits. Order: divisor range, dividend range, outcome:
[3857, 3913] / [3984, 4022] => 1.08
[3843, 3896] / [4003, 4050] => 1.11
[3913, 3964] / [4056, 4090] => 1.16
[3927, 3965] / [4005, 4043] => 1.14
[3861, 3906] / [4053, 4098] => 1.14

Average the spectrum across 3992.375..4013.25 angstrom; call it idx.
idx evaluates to 2.92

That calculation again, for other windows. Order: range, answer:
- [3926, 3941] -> 2.62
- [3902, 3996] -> 2.7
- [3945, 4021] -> 2.75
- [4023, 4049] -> 2.98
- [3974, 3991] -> 2.62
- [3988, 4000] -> 2.94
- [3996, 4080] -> 2.98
